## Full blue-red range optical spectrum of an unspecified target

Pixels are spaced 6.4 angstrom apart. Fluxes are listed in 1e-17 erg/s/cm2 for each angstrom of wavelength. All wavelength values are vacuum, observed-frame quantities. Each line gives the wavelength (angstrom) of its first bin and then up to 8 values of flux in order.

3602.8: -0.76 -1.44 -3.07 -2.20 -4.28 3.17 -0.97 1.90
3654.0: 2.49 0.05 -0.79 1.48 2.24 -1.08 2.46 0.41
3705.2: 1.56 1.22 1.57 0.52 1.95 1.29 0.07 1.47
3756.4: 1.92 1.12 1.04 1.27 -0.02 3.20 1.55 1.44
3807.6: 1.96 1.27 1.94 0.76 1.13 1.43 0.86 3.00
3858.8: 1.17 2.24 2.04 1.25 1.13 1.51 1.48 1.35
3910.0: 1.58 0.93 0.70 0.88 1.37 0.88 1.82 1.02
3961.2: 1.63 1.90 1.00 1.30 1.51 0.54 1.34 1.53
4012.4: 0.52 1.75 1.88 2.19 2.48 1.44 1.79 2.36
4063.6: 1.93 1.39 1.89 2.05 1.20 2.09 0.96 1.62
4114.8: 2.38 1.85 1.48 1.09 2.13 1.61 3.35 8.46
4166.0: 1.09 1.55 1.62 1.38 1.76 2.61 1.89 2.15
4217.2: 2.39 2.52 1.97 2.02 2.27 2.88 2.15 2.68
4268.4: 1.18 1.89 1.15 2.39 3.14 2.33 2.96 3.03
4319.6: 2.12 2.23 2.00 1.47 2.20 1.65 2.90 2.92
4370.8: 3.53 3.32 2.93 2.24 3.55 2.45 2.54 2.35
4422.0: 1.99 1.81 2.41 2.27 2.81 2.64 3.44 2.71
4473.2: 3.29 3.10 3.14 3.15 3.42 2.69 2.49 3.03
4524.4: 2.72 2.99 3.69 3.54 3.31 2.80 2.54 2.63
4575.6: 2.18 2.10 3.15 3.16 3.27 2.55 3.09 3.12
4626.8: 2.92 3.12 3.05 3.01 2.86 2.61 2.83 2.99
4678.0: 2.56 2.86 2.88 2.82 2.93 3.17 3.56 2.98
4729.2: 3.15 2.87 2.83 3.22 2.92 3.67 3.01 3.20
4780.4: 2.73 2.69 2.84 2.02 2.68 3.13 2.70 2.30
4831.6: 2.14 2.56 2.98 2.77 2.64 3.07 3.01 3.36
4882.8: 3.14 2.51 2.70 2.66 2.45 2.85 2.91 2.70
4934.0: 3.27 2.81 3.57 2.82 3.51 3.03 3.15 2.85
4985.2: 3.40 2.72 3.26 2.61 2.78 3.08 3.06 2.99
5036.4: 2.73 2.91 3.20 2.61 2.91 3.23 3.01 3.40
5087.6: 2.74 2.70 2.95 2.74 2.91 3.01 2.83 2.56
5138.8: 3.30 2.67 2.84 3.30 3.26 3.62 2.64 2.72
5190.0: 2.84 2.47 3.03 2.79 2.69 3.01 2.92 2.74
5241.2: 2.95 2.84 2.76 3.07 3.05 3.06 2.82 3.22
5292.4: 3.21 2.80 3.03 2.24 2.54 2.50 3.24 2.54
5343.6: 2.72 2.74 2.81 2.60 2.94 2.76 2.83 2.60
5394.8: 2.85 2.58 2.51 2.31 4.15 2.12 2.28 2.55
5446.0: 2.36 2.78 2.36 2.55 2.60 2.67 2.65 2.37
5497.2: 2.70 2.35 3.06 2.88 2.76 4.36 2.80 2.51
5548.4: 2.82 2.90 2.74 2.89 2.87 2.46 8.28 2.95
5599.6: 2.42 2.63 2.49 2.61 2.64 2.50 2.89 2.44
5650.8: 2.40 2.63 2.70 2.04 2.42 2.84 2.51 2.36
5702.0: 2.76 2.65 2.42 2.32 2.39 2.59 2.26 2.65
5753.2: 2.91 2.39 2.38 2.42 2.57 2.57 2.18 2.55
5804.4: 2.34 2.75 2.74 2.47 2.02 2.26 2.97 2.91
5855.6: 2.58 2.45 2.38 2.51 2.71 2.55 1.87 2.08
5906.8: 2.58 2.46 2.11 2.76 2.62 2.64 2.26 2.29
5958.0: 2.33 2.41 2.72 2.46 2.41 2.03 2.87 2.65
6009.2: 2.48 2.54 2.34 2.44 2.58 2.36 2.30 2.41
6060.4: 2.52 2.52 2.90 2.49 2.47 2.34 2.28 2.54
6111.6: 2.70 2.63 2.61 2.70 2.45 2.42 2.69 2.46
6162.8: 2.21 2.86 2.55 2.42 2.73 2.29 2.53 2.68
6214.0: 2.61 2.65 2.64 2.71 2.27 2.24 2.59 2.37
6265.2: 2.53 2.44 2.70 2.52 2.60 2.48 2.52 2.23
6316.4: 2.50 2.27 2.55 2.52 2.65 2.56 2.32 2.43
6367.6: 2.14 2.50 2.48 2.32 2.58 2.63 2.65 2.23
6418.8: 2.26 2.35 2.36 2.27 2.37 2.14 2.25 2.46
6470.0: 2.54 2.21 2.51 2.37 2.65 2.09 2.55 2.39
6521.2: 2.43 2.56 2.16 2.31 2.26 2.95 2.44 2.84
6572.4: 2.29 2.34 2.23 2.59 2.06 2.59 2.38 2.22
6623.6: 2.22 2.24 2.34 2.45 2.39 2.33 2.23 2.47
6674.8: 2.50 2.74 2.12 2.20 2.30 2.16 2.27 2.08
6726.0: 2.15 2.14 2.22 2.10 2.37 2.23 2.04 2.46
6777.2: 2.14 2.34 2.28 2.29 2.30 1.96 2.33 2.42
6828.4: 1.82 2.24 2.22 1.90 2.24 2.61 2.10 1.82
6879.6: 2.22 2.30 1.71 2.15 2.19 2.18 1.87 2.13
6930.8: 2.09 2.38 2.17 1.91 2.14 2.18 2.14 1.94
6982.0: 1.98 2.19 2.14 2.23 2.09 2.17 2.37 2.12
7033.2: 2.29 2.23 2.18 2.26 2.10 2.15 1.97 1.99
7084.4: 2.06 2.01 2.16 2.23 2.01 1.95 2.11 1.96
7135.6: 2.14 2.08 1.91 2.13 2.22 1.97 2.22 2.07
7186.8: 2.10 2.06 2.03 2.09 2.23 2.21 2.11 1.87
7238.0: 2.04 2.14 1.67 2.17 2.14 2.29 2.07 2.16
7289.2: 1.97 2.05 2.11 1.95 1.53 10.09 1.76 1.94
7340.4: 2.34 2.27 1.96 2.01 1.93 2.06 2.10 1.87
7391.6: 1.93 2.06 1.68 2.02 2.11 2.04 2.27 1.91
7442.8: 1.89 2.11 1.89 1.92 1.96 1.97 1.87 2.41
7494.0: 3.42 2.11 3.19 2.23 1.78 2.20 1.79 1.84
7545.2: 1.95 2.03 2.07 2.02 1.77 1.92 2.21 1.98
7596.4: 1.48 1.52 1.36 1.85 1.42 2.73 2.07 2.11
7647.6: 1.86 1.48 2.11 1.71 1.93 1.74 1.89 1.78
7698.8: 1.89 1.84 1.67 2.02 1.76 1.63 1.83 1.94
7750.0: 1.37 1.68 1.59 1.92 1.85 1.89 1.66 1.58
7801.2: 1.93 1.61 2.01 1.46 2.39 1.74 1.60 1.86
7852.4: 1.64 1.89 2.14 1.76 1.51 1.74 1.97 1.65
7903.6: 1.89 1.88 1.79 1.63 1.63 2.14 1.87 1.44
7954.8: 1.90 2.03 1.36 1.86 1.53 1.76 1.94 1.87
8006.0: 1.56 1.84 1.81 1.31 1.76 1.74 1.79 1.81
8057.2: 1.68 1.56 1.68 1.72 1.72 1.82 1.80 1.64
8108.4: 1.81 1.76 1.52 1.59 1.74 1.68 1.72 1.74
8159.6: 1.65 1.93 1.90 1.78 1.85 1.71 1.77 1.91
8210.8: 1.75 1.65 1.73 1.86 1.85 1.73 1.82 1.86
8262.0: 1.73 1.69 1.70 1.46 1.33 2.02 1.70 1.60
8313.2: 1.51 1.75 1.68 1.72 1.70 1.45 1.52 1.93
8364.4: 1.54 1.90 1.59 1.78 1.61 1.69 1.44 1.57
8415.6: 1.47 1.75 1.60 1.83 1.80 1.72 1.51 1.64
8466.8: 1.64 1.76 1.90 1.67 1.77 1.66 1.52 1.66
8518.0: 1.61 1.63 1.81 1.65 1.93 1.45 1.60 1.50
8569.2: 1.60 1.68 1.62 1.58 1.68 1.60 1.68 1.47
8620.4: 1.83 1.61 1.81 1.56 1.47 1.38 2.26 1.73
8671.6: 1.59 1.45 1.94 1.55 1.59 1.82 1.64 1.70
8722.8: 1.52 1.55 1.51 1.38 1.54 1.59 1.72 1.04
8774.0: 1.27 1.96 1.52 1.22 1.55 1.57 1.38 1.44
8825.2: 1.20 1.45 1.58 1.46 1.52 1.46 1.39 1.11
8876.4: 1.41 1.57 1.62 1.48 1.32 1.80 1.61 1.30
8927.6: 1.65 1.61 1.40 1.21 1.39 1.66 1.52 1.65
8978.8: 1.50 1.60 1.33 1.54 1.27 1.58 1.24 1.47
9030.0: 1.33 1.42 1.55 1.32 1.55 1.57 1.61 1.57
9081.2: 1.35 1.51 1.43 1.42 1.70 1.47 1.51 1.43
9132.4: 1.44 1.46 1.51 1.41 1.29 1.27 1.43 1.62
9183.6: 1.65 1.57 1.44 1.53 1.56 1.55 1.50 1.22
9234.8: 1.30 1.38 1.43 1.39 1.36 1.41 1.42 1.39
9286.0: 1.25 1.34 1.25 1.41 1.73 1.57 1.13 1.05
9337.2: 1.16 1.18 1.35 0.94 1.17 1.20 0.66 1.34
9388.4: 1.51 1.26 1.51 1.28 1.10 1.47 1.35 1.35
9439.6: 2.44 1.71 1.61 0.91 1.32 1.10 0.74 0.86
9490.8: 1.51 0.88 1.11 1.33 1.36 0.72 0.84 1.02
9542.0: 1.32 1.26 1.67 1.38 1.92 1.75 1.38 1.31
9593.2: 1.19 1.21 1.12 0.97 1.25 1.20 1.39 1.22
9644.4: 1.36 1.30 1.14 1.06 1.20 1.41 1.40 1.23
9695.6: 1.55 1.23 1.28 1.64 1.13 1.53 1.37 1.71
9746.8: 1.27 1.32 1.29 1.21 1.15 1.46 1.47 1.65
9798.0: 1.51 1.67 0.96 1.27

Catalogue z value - 0.115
